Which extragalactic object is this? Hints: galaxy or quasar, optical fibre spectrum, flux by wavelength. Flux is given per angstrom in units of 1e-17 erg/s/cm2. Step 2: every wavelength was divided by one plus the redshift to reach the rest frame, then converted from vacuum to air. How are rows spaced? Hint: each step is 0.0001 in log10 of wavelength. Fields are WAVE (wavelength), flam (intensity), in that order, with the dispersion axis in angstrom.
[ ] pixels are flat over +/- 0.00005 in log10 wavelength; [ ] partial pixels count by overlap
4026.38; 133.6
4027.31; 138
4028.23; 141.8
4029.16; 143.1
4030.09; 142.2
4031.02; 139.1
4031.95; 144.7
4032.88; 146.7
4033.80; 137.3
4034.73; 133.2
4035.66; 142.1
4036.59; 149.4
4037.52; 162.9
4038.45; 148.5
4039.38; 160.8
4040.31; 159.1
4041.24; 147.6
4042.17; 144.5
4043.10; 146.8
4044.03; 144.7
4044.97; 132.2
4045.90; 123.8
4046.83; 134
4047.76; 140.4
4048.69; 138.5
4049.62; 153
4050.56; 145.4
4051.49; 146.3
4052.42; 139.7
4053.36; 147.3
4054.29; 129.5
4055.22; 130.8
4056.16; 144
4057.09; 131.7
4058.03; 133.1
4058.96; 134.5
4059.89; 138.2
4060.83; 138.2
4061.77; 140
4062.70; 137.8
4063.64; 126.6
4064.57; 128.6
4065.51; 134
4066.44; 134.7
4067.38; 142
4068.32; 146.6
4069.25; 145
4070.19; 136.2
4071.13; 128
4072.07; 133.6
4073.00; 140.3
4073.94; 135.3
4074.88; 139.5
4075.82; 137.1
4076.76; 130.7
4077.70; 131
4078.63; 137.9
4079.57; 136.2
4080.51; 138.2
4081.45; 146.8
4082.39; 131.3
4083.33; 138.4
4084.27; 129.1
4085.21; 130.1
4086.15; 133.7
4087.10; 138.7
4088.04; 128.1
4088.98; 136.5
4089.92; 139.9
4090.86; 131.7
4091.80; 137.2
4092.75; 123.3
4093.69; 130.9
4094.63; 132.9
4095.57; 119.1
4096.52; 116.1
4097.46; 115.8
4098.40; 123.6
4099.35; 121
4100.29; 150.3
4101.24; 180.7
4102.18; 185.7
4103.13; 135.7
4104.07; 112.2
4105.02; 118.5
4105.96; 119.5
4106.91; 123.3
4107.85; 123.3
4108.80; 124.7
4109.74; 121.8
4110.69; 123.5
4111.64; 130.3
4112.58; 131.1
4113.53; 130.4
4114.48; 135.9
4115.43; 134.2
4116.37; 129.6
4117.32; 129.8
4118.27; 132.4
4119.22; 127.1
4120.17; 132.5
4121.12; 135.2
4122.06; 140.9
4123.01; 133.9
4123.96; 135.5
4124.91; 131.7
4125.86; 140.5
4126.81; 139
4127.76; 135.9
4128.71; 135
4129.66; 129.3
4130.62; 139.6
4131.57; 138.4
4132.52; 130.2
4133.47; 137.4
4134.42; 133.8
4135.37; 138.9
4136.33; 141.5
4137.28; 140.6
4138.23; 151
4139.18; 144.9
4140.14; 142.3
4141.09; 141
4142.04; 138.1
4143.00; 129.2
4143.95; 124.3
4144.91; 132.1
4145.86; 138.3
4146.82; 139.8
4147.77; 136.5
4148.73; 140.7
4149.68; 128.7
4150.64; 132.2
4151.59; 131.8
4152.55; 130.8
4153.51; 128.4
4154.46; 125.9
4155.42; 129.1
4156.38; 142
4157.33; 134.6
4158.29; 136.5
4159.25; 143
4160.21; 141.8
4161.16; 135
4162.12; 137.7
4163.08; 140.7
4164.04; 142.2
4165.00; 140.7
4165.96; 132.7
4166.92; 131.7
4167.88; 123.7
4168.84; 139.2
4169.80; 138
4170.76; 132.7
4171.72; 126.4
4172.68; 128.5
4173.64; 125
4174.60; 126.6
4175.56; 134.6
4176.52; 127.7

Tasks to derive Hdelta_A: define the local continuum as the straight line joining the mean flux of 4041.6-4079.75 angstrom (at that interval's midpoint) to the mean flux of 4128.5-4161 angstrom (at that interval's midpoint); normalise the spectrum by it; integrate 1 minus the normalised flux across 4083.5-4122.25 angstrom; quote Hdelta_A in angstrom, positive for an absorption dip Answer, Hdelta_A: 1.5 angstrom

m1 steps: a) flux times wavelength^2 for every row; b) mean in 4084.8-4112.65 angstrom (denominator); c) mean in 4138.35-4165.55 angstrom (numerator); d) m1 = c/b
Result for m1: 1.06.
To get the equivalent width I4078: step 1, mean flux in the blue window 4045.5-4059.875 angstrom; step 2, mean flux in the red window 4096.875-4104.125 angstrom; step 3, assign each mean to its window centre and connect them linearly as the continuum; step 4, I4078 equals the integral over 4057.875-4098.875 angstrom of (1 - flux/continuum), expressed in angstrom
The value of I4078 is 1.9 angstrom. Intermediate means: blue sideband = 138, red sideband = 142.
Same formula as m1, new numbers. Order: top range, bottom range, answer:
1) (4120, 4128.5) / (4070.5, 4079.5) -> 1.03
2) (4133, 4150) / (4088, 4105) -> 1.05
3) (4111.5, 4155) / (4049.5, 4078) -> 1.02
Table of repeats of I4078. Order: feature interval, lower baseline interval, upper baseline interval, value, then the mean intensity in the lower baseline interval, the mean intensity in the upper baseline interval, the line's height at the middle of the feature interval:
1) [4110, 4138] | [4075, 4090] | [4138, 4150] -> 0.47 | 135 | 137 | 137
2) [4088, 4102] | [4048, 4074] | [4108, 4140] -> 0.23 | 138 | 134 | 136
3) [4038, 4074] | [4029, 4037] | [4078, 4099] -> -0.51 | 142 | 132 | 138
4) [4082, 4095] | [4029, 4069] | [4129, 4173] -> 0.56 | 141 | 136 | 139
